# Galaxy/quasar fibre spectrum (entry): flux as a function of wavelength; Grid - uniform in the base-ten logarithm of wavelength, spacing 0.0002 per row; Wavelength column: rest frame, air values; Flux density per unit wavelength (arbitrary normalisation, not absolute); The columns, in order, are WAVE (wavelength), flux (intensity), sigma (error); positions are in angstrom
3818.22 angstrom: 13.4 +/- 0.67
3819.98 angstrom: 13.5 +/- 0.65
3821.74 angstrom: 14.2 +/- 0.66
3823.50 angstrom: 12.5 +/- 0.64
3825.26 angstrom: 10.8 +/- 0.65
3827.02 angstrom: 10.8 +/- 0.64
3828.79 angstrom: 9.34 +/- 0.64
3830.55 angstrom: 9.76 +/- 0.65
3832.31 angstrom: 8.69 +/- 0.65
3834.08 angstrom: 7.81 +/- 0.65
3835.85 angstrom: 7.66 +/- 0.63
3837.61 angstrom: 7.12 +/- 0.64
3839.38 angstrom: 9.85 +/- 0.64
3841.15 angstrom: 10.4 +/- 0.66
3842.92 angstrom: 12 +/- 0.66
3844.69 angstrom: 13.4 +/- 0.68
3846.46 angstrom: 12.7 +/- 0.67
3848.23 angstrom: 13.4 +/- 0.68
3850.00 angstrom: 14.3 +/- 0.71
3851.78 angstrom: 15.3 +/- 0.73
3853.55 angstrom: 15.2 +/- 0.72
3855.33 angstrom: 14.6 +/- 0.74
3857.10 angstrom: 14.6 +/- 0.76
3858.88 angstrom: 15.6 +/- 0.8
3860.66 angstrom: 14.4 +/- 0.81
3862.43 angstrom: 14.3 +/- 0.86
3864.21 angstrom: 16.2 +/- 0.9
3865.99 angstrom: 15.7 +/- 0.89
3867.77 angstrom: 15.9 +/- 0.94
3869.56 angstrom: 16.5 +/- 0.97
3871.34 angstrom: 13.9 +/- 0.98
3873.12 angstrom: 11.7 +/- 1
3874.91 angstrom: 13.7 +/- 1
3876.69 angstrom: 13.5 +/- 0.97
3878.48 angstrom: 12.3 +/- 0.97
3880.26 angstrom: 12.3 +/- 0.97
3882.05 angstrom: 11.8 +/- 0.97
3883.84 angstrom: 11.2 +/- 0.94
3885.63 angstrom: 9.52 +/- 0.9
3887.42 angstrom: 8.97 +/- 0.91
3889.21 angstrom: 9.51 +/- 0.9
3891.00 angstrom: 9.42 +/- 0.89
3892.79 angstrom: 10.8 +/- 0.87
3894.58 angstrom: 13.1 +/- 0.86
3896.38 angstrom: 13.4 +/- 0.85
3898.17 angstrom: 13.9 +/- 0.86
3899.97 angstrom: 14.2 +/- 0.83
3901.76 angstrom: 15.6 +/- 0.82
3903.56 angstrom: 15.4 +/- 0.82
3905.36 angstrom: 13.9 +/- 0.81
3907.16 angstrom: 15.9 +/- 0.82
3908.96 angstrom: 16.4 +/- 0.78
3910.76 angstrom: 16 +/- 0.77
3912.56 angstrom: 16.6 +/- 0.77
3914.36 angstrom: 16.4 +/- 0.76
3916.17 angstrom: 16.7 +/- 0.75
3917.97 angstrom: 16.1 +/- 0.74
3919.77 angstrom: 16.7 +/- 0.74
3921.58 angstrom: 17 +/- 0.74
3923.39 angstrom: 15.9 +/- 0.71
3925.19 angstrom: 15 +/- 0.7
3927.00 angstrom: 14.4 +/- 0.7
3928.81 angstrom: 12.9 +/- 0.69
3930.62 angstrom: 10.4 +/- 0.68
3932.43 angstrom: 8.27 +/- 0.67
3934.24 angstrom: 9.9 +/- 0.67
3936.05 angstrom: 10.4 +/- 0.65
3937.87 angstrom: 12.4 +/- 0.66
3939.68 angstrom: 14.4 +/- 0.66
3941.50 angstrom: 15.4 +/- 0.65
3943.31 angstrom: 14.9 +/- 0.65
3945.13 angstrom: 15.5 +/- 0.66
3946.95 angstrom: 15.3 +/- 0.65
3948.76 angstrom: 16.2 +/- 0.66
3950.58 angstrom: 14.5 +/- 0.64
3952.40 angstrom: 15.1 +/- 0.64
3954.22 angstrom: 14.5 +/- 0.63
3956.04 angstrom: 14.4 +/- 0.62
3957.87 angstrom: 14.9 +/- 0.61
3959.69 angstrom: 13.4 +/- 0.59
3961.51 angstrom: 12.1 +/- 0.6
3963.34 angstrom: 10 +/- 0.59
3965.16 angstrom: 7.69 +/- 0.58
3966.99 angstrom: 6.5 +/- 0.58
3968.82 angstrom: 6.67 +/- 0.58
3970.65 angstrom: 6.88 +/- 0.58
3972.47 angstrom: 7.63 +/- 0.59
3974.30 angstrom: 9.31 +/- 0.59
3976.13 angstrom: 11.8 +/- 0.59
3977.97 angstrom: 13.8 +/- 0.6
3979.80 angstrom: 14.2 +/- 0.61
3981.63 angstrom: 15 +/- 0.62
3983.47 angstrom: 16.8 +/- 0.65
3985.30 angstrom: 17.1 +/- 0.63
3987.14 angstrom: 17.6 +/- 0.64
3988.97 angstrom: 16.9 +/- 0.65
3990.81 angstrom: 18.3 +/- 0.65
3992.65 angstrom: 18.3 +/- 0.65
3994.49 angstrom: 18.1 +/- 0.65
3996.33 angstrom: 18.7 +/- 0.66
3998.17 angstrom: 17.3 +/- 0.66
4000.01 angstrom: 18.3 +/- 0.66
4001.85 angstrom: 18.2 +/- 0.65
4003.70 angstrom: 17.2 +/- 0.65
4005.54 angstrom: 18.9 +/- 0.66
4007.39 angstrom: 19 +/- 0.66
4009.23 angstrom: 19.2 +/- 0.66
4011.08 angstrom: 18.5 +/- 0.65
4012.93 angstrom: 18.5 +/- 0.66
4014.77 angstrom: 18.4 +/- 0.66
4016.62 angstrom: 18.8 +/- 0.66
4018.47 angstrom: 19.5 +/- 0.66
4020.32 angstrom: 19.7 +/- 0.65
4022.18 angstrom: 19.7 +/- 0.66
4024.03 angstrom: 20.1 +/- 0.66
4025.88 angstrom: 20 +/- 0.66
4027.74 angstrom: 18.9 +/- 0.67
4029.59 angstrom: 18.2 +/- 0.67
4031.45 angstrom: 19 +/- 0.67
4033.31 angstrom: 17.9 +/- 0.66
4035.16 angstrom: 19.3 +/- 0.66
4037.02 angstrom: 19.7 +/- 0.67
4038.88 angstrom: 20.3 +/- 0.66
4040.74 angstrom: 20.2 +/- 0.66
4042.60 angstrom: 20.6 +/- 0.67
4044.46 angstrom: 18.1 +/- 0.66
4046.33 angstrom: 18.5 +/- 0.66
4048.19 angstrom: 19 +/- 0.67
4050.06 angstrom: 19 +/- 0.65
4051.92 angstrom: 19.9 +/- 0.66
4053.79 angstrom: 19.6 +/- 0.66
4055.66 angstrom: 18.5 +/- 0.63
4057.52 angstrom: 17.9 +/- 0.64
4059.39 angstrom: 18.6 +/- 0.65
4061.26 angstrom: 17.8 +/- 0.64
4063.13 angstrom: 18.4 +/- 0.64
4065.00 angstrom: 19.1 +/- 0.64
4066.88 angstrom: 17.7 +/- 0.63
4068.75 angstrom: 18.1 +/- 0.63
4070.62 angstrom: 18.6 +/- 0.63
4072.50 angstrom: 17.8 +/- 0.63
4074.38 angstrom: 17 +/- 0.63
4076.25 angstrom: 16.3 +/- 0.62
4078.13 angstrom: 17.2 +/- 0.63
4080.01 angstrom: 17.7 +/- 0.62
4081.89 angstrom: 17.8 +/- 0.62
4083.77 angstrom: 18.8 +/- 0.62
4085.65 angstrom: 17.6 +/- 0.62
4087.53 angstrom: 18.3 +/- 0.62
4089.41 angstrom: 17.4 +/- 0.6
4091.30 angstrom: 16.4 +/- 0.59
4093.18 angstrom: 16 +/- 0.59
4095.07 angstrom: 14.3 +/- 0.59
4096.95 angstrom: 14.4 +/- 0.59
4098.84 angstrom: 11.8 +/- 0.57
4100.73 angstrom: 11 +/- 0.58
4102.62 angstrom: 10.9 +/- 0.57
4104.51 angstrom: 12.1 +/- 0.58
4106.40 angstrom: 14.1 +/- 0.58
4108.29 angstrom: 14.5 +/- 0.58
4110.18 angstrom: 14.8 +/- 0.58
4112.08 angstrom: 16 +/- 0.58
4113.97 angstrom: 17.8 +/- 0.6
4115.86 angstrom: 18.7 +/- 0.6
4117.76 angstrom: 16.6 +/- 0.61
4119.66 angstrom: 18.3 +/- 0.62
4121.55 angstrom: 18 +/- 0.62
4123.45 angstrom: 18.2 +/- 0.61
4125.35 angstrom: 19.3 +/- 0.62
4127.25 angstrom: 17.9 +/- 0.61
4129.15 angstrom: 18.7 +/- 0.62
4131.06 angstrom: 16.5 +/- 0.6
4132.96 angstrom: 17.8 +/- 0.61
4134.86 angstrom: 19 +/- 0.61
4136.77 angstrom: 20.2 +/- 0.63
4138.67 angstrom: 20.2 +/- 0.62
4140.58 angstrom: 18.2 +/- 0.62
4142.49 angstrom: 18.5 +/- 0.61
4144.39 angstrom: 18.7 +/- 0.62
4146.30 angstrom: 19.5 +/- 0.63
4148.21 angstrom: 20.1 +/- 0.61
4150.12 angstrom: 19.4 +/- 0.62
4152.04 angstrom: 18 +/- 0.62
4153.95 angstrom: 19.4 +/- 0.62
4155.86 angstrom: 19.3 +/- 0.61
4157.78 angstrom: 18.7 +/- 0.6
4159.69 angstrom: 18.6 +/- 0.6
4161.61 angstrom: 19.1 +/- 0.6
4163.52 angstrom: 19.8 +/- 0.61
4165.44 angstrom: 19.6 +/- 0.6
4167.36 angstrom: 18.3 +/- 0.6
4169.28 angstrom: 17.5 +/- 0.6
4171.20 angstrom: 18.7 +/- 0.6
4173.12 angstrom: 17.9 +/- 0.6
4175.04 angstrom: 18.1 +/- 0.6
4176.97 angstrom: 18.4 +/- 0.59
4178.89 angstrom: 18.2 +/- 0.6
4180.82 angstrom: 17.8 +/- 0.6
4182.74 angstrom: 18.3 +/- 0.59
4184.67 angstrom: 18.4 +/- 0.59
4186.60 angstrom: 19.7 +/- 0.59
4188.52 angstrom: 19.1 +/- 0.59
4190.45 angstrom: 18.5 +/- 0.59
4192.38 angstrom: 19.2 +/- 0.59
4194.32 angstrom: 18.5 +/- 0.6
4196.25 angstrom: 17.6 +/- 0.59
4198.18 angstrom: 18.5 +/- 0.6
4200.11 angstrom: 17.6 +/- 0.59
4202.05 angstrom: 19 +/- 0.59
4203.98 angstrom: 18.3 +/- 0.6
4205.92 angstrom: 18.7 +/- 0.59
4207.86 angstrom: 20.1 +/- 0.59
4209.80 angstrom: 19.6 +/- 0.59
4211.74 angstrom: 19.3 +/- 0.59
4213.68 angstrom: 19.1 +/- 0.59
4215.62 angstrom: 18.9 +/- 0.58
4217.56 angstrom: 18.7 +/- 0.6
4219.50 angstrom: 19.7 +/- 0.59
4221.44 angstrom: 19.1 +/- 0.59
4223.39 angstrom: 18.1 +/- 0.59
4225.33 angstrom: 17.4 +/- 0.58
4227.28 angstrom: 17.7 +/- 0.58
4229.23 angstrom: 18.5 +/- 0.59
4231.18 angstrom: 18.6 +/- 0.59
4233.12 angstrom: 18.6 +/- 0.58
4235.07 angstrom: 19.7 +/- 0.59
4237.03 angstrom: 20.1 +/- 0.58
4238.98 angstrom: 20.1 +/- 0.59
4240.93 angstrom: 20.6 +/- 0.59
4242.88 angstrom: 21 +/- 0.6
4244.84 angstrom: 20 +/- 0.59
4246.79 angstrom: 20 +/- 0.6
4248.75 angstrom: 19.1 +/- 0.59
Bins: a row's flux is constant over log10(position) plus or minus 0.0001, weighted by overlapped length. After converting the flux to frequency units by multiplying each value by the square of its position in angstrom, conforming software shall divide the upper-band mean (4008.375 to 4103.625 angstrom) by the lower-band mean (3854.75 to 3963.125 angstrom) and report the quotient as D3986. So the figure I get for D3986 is 1.39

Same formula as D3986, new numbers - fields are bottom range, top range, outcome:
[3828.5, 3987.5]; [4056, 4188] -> 1.50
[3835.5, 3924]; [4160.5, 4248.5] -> 1.62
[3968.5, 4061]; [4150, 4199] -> 1.15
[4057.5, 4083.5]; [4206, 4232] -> 1.13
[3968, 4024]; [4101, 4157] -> 1.14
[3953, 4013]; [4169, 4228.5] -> 1.40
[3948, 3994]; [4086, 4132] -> 1.29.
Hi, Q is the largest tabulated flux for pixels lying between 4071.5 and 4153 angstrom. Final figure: 20.2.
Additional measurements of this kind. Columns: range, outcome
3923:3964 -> 16.2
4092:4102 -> 16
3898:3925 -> 17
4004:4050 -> 20.6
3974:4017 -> 19.2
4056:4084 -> 19.1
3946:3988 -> 17.6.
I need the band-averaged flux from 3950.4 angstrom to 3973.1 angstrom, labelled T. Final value 11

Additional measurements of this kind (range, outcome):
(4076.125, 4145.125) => 16.8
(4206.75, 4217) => 19.4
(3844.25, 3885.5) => 13.9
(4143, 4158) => 19.1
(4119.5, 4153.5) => 18.7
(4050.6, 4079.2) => 18.2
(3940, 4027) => 15.5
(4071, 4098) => 16.9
